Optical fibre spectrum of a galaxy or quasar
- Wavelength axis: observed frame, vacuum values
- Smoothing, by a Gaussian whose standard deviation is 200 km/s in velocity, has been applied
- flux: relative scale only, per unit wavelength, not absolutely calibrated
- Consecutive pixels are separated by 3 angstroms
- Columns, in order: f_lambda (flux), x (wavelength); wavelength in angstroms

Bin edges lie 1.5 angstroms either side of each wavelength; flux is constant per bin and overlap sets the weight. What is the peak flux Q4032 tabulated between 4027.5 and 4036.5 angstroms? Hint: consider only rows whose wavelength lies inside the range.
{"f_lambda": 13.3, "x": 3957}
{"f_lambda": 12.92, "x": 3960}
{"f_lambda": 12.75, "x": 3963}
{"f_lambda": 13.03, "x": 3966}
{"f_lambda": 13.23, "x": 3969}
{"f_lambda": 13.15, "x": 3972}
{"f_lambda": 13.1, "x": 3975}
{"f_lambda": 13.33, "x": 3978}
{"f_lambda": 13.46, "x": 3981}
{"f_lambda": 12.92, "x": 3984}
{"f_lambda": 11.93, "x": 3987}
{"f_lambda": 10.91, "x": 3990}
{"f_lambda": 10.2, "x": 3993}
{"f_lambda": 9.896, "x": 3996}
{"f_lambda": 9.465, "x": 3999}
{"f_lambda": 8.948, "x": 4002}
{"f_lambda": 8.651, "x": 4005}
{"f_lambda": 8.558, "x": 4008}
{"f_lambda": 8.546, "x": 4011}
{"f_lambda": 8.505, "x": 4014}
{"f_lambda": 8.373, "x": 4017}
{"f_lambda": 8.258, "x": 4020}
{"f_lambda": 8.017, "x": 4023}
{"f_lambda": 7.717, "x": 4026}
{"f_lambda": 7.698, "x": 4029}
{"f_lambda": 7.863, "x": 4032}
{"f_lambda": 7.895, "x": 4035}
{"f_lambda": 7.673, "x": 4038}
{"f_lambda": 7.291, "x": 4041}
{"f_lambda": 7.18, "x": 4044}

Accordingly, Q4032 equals 7.895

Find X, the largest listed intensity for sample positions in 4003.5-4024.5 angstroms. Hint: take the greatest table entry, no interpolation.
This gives 8.651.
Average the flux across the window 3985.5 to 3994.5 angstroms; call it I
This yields 11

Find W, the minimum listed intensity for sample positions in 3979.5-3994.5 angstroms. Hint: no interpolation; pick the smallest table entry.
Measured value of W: 10.2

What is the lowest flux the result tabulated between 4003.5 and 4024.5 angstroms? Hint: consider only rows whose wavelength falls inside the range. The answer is 8.017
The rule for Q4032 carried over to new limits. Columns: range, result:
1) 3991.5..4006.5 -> 10.2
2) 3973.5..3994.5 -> 13.46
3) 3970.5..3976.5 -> 13.15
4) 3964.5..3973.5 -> 13.23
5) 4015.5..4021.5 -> 8.373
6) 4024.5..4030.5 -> 7.717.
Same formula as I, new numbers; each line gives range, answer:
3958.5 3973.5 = 13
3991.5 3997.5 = 10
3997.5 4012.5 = 8.83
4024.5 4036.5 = 7.79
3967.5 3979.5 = 13.2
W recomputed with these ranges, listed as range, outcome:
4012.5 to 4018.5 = 8.373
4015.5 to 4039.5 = 7.673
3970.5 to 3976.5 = 13.1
